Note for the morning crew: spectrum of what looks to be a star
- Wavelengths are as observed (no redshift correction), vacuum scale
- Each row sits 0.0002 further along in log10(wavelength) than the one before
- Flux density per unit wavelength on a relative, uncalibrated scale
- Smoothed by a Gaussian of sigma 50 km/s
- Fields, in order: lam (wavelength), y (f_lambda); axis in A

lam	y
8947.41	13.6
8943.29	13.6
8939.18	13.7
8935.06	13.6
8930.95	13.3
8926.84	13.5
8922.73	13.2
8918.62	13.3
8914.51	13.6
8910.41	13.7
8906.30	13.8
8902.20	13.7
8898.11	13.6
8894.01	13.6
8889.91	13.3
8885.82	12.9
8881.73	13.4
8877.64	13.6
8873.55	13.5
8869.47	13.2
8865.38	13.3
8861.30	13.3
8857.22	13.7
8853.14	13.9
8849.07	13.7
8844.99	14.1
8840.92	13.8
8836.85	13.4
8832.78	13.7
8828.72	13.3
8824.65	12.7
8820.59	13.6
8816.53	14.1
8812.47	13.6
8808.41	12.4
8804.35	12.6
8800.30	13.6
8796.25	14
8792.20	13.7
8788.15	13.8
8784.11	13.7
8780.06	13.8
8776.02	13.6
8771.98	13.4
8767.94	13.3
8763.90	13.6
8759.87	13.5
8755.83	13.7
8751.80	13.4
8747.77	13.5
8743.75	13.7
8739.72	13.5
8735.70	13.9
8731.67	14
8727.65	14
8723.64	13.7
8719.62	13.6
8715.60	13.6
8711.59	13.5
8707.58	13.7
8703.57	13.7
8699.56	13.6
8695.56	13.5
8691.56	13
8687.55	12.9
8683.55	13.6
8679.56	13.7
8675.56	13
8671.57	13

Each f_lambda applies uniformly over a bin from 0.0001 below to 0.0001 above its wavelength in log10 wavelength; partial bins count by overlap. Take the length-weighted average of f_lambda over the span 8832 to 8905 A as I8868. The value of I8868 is 13.5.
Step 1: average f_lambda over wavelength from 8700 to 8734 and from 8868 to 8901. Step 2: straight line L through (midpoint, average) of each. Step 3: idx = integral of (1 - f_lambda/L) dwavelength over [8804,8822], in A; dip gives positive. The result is 0.3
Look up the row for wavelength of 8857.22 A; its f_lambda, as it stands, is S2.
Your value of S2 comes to 13.7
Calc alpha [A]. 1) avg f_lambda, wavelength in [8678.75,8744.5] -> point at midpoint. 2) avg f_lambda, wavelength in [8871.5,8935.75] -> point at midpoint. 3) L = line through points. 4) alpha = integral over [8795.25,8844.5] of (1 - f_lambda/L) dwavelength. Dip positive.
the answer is 0.4 A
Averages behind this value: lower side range 13.6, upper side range 13.5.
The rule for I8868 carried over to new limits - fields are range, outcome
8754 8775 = 13.5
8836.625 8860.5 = 13.8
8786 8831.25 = 13.4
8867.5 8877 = 13.4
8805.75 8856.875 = 13.5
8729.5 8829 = 13.5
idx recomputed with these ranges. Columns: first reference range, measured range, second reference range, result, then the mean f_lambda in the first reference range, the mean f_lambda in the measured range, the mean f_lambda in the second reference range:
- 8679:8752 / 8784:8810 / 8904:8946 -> 0.3 A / 13.6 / 13.4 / 13.5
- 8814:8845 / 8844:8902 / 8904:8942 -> 0.2 A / 13.6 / 13.5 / 13.5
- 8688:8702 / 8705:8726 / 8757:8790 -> -0.4 A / 13.3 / 13.6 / 13.6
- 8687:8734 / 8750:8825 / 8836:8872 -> 0.6 A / 13.6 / 13.5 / 13.6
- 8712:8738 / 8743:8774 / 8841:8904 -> 0.5 A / 13.8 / 13.5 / 13.5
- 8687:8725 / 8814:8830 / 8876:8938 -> 0.1 A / 13.5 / 13.4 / 13.5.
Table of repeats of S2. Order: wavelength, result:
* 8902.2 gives 13.7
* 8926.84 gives 13.5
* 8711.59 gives 13.5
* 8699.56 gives 13.6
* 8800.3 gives 13.6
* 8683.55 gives 13.6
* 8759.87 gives 13.5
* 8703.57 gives 13.7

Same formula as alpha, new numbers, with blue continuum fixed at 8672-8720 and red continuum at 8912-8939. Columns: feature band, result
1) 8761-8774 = 0.0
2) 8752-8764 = -0.1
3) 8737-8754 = -0.1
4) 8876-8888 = 0.1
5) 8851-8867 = -0.1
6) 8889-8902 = -0.1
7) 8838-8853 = -0.5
